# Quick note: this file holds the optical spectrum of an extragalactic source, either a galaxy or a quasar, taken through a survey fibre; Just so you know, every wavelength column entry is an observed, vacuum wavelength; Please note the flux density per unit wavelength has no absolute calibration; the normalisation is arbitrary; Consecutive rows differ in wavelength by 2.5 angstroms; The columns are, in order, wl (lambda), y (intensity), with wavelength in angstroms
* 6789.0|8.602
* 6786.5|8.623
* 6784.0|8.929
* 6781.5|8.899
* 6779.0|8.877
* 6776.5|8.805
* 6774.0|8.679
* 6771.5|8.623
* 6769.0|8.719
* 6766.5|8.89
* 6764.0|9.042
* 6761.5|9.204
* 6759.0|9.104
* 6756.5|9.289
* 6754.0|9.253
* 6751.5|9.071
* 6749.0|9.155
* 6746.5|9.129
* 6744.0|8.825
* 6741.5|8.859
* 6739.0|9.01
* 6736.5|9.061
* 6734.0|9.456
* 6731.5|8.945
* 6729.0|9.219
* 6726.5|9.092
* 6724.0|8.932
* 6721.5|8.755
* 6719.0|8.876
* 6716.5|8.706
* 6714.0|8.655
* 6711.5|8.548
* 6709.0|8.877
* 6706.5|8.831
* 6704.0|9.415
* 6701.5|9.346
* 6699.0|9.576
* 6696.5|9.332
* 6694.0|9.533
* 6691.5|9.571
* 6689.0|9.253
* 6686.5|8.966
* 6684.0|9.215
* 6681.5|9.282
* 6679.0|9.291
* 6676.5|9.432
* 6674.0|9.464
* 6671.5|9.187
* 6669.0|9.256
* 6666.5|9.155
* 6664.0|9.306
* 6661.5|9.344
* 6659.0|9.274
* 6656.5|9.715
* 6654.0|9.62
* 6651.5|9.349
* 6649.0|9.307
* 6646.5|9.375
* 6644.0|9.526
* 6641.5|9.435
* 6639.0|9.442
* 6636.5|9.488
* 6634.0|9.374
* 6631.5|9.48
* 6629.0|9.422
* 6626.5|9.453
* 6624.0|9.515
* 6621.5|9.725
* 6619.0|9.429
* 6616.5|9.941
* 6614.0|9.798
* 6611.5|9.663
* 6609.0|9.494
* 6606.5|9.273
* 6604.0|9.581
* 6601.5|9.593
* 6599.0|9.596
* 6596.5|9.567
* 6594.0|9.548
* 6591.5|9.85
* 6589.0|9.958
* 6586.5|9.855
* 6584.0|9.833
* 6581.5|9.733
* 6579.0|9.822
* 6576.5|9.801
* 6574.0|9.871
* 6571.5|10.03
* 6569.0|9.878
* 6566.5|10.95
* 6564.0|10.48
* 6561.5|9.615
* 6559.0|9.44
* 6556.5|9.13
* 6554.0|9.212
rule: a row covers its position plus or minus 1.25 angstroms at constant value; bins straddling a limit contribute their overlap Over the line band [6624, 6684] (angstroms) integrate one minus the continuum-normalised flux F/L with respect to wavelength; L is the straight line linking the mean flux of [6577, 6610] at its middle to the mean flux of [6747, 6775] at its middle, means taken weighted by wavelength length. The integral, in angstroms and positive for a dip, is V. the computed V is 0.3 angstroms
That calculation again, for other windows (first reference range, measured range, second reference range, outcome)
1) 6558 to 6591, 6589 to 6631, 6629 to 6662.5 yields 0.4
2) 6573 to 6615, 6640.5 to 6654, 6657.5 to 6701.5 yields 0.1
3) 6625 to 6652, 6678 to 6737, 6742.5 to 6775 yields 0.4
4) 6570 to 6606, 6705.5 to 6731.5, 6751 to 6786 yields 0.9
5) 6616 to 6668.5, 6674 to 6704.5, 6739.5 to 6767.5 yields -0.2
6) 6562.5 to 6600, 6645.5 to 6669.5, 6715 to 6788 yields 0.3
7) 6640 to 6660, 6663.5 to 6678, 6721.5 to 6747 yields 0.1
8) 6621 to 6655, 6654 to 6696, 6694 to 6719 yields -0.5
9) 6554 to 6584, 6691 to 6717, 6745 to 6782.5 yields 0.4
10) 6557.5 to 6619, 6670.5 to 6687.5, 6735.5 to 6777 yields 0.2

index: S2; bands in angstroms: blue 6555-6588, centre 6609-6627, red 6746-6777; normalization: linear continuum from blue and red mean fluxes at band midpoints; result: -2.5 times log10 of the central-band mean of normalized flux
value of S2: 0.00 mag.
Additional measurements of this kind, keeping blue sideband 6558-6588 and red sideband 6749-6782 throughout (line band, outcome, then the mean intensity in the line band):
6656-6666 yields 0.02 mag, 9.37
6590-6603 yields 0.02 mag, 9.64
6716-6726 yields 0.04 mag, 8.85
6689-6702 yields -0.02 mag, 9.46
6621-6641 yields 0.02 mag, 9.48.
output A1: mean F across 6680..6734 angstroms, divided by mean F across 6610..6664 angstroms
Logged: 0.96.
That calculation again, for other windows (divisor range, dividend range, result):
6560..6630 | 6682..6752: 0.93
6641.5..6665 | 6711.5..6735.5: 0.95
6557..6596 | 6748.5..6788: 0.90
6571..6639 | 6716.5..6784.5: 0.93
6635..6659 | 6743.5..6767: 0.96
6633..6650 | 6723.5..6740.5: 0.97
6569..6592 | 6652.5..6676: 0.95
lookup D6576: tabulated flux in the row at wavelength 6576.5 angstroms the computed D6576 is 9.801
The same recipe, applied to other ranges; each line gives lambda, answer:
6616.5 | 9.941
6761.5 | 9.204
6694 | 9.533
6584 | 9.833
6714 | 8.655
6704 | 9.415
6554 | 9.212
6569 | 9.878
